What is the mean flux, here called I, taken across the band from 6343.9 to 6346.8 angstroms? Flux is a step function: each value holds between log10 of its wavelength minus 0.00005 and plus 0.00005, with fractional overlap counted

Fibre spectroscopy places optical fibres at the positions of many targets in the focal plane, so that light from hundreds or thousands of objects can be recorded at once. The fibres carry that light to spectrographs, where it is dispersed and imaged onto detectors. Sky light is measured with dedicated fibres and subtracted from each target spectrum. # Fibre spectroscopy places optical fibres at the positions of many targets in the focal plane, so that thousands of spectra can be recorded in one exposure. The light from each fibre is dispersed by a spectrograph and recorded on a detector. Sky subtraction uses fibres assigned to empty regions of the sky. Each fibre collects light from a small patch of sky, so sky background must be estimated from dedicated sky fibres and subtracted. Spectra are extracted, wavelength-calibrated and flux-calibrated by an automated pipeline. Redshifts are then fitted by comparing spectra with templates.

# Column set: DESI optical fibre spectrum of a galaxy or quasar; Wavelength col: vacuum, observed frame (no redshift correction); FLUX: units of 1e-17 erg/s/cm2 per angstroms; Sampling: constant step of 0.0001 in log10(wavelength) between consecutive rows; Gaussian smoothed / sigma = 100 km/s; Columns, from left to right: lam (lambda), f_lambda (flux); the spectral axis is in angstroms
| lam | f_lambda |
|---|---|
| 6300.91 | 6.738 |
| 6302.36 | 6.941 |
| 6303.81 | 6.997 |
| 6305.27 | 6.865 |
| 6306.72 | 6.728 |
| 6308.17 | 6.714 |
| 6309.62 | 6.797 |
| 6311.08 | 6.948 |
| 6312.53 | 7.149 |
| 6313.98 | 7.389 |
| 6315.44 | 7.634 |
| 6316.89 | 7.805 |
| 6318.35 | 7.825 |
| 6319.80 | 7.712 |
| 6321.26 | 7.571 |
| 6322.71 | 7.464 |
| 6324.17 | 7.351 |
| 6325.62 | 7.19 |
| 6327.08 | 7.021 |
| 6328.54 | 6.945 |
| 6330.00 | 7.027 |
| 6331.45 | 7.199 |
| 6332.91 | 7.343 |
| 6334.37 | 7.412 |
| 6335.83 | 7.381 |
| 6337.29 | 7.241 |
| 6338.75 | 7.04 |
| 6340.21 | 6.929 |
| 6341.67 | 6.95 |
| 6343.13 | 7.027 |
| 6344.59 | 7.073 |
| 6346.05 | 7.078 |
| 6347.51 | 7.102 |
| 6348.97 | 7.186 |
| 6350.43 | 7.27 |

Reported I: 7.08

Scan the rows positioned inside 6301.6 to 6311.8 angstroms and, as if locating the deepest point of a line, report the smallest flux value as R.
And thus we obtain 6.714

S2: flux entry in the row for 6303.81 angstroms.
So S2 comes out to 6.997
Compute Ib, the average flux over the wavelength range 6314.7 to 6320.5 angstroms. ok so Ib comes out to 7.74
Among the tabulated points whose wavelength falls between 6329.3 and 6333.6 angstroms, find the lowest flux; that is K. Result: 7.027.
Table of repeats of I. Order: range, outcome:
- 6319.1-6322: 7.64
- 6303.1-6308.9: 6.82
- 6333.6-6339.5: 7.26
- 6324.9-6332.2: 7.07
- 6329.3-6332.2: 7.13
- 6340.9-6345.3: 7.02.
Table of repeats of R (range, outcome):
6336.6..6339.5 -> 7.04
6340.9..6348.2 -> 6.95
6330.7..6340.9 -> 6.929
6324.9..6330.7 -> 6.945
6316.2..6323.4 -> 7.464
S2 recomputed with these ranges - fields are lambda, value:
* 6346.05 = 7.078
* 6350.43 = 7.27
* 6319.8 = 7.712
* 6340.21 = 6.929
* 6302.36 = 6.941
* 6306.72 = 6.728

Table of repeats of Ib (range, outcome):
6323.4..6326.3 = 7.28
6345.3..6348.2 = 7.1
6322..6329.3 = 7.19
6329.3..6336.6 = 7.28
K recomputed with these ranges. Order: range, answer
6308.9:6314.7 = 6.797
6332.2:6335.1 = 7.343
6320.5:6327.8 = 7.021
